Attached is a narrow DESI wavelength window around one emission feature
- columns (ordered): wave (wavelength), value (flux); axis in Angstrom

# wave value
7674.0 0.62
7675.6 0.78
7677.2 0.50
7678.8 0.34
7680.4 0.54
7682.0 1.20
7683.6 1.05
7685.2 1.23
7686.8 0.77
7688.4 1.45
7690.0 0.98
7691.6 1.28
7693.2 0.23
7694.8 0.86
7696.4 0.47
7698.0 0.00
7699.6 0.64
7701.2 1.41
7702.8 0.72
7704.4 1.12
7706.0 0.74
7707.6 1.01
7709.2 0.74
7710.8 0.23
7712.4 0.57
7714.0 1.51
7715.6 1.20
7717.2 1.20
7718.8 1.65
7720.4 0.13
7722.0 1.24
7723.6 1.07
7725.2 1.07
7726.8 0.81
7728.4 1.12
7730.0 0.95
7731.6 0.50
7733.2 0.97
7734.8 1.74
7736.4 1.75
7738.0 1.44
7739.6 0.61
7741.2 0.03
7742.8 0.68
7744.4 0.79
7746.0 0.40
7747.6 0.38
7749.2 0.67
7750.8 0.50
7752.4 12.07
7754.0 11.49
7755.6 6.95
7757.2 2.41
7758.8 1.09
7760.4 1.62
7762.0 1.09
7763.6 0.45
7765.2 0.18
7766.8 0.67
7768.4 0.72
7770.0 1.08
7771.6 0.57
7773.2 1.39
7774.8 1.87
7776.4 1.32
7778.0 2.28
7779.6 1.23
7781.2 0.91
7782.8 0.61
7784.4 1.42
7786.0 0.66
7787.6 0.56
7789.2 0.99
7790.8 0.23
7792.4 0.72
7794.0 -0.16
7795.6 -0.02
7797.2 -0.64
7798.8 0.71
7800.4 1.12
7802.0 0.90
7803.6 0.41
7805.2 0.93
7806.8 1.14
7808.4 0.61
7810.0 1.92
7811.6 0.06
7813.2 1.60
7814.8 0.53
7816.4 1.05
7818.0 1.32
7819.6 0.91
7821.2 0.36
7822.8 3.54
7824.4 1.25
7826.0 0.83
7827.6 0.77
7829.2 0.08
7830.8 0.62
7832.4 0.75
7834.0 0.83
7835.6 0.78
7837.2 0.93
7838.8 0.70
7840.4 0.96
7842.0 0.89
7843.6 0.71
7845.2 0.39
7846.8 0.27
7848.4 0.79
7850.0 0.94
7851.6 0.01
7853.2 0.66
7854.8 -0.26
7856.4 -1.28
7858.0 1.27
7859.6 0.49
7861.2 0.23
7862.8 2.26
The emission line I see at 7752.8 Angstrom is Halpha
